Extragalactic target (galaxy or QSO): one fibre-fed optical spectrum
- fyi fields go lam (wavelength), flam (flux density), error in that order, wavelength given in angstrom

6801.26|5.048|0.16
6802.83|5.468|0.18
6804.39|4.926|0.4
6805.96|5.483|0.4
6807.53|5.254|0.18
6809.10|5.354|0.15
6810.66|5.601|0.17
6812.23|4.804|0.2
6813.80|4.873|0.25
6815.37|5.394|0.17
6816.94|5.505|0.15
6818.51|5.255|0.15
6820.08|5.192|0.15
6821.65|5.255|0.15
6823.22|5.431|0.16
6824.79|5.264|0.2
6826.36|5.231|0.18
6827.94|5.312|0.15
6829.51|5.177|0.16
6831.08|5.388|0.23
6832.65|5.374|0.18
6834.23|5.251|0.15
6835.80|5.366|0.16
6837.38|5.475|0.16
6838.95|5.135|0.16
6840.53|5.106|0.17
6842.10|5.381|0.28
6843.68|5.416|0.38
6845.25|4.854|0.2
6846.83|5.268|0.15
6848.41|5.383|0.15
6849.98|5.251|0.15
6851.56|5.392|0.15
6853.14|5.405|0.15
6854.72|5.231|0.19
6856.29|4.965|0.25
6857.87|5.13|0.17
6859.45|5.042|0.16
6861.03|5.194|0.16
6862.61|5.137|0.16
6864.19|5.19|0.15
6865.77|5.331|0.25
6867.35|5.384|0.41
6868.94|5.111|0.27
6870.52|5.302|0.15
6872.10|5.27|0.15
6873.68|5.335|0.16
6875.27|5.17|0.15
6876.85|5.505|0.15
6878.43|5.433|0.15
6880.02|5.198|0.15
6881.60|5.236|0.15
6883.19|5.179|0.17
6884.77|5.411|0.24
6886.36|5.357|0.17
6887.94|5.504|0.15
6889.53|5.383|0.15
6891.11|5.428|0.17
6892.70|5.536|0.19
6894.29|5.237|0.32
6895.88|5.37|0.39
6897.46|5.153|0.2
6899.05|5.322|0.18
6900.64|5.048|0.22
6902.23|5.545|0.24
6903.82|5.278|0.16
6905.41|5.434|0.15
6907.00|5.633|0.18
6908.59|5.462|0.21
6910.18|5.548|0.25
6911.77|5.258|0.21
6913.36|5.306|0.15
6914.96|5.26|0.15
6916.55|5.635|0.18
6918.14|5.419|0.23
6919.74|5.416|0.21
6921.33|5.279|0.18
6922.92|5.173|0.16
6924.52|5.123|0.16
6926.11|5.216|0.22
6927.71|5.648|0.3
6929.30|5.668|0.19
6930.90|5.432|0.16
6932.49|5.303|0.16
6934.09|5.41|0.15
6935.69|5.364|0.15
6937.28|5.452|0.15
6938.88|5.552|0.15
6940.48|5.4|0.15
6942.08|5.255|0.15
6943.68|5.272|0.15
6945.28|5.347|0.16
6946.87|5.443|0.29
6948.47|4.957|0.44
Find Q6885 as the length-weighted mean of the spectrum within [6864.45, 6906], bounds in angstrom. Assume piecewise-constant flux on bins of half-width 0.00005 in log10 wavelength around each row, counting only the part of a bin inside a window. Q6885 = 5.32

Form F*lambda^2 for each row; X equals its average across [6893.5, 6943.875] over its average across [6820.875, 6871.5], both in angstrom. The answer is 1.0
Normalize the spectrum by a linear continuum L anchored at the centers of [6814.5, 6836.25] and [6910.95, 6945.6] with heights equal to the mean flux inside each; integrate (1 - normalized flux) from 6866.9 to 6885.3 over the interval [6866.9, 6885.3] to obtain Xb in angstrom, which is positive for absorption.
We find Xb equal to 0.17 angstrom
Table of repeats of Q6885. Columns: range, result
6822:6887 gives 5.27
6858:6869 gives 5.2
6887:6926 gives 5.36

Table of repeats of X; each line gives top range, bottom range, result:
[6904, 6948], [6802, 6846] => 1.05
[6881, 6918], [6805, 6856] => 1.04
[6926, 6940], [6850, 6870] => 1.07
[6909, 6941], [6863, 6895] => 1.03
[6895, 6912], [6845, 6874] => 1.04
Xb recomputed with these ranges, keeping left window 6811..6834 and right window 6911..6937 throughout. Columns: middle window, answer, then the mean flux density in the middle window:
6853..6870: 0.4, 5.19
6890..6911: -0.2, 5.39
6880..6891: 0.0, 5.34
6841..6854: 0.0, 5.29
